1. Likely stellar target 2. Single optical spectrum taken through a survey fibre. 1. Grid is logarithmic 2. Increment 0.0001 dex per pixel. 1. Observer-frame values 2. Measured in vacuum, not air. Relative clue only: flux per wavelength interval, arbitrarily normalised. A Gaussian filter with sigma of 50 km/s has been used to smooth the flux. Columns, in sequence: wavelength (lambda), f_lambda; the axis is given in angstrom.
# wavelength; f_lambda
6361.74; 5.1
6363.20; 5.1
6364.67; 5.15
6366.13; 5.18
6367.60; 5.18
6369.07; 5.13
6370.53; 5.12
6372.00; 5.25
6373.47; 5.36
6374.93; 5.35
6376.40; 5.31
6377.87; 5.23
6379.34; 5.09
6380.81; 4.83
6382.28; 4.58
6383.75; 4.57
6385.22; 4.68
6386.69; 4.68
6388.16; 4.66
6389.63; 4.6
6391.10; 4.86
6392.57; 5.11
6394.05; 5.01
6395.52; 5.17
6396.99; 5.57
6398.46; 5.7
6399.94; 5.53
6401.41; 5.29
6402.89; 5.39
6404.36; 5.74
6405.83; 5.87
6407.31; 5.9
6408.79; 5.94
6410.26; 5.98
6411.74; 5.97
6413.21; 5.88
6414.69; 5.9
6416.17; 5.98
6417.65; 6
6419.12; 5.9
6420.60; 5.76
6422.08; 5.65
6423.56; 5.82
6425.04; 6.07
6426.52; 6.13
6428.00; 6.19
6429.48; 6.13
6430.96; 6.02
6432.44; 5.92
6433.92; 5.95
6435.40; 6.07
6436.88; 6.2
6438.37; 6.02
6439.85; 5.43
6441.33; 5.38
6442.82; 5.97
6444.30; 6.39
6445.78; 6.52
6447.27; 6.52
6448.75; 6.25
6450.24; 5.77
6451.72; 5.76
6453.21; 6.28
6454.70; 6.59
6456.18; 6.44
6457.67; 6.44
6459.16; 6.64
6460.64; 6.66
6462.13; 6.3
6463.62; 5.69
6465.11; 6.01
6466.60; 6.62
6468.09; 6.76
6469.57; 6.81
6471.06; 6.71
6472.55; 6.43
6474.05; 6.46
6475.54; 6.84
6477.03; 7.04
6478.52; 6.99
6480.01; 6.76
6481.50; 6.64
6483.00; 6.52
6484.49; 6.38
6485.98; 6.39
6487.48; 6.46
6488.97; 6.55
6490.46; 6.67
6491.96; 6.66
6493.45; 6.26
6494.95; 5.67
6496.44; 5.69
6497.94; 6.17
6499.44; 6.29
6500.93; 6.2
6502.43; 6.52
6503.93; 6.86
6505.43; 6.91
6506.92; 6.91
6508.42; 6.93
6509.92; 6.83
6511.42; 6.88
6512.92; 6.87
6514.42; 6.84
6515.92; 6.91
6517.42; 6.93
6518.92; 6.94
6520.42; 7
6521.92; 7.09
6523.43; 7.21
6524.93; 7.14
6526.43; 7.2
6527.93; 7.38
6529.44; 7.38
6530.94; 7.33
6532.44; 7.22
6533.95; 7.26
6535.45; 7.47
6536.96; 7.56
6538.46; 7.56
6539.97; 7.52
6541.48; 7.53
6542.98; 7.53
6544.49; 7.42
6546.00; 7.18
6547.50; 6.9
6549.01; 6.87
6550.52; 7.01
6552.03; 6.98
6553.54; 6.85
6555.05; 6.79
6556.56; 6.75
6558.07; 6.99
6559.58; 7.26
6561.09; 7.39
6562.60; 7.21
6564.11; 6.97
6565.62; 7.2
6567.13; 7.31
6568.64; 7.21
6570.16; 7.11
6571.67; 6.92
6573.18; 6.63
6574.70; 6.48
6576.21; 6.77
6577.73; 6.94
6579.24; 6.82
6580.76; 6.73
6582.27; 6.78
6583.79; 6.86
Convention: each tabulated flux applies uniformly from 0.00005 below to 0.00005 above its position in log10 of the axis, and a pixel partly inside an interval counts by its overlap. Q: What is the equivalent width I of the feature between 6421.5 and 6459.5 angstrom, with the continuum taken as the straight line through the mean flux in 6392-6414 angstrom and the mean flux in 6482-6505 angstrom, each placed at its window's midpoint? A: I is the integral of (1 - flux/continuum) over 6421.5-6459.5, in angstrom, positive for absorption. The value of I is -1.12 angstrom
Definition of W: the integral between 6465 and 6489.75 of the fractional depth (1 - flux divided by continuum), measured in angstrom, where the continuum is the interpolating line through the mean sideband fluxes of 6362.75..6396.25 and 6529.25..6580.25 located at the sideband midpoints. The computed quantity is -1.76 angstrom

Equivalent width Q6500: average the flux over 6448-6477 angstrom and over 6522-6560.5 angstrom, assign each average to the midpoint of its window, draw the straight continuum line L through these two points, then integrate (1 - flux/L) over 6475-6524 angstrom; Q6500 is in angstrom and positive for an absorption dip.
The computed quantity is 0.91 angstrom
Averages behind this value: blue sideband 6.41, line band 6.66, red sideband 7.21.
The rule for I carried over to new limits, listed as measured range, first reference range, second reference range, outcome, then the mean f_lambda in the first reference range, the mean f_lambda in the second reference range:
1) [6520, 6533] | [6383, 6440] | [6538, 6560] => -0.6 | 5.62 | 7.13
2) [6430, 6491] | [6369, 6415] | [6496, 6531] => -1.8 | 5.29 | 6.85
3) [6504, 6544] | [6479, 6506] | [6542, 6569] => -2.3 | 6.42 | 7.11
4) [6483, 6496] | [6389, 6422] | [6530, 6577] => 0.2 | 5.6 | 7.14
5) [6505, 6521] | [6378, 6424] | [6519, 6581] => -0.5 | 5.4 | 7.12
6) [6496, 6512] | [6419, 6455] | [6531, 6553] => 0.6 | 6.02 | 7.28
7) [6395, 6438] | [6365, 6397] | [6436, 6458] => -1.9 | 5.01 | 6.12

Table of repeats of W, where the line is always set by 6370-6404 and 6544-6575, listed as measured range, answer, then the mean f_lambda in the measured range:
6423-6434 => -1.0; 6.04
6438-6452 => -0.7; 6.01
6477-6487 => -0.8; 6.64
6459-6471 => -1.0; 6.45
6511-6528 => -1.1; 7.02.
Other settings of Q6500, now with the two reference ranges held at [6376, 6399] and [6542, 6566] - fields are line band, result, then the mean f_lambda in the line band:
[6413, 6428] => -1.49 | 5.92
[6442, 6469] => -2.23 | 6.31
